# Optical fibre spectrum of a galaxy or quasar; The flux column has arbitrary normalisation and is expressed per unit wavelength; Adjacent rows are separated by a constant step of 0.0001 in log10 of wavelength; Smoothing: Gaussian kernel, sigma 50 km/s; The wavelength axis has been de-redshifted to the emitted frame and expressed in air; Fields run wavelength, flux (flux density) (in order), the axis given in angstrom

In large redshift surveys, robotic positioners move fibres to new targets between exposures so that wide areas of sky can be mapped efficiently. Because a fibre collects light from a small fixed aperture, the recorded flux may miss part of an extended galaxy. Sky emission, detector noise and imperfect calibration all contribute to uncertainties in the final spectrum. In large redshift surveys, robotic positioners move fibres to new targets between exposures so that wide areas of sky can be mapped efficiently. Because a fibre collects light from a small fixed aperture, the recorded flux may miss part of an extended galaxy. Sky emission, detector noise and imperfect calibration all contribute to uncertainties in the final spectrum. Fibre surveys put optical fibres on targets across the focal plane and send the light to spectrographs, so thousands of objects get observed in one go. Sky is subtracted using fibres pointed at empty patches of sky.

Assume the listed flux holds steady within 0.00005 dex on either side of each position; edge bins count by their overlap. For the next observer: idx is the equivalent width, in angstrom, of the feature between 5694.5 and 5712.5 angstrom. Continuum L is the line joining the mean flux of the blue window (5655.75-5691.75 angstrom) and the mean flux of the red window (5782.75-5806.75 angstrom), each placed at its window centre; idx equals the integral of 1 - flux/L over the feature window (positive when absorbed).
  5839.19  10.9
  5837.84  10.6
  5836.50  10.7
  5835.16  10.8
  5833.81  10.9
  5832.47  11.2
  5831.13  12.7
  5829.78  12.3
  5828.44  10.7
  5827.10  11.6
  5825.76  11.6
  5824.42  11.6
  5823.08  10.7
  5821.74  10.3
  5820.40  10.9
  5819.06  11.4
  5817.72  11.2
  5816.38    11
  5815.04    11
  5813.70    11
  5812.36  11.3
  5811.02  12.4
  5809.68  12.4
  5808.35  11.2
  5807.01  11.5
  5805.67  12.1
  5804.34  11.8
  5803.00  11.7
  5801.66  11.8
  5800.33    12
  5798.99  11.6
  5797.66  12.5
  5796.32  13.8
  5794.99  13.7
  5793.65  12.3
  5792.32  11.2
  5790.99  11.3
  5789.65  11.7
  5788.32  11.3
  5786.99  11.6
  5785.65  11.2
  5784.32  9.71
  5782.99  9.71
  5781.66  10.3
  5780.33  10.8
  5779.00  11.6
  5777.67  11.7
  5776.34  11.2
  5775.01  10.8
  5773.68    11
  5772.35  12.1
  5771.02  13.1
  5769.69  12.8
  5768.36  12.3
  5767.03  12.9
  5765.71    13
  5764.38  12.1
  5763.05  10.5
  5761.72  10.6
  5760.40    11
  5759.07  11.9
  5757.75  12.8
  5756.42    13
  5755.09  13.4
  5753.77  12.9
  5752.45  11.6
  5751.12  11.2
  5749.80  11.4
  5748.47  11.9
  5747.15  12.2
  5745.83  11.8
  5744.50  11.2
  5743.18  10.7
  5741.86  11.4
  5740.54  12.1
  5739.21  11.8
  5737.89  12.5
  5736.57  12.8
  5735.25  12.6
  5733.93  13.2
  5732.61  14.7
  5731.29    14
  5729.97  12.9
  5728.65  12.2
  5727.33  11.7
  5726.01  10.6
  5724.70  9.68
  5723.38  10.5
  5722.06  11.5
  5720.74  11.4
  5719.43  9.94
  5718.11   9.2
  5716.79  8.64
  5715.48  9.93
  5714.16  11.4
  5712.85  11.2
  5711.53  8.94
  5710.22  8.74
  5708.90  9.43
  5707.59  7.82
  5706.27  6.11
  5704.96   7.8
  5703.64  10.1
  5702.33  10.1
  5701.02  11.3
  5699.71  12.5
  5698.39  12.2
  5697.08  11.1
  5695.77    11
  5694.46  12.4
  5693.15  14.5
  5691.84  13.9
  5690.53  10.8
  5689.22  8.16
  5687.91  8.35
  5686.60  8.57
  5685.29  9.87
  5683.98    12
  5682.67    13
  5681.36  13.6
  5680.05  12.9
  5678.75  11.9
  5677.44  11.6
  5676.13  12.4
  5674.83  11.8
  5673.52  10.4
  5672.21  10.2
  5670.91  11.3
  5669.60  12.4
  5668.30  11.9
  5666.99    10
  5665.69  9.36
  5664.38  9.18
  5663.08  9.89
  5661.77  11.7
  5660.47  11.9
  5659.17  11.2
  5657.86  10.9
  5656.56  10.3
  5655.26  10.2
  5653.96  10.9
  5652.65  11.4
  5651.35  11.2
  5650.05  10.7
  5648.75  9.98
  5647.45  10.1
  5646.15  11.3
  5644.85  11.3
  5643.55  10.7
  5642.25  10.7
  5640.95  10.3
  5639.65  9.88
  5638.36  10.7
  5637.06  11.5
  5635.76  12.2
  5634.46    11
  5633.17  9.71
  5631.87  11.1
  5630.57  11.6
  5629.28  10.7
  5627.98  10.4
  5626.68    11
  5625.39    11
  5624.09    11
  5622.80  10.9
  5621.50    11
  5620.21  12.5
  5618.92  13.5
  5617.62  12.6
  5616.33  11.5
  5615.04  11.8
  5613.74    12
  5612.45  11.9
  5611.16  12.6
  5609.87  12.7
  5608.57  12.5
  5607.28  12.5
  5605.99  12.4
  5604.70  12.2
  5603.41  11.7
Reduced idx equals 2.1 angstrom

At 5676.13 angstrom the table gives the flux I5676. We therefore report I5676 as 12.4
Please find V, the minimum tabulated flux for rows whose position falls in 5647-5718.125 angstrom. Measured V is 6.11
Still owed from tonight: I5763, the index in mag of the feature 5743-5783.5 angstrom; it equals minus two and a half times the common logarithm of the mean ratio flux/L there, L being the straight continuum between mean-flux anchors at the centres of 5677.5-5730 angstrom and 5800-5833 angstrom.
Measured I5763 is -0.06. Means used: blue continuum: 10.7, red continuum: 11.5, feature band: 11.7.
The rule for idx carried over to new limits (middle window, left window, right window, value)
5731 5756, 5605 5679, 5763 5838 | -1.8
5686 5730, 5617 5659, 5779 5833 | 3.2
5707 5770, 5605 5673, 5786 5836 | -0.4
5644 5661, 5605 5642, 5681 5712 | 0.4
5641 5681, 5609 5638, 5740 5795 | 2.0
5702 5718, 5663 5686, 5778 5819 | 3.1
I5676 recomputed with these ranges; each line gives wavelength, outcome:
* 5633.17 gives 9.71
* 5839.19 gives 10.9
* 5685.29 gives 9.87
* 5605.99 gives 12.4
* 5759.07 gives 11.9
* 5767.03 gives 12.9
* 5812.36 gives 11.3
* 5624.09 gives 11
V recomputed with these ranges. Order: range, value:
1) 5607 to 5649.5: 9.71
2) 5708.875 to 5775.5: 8.64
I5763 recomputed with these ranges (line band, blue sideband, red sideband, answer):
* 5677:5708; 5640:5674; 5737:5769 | 0.02 mag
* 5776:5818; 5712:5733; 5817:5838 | -0.03 mag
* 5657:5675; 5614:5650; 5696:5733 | 0.00 mag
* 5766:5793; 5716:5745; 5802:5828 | 0.00 mag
